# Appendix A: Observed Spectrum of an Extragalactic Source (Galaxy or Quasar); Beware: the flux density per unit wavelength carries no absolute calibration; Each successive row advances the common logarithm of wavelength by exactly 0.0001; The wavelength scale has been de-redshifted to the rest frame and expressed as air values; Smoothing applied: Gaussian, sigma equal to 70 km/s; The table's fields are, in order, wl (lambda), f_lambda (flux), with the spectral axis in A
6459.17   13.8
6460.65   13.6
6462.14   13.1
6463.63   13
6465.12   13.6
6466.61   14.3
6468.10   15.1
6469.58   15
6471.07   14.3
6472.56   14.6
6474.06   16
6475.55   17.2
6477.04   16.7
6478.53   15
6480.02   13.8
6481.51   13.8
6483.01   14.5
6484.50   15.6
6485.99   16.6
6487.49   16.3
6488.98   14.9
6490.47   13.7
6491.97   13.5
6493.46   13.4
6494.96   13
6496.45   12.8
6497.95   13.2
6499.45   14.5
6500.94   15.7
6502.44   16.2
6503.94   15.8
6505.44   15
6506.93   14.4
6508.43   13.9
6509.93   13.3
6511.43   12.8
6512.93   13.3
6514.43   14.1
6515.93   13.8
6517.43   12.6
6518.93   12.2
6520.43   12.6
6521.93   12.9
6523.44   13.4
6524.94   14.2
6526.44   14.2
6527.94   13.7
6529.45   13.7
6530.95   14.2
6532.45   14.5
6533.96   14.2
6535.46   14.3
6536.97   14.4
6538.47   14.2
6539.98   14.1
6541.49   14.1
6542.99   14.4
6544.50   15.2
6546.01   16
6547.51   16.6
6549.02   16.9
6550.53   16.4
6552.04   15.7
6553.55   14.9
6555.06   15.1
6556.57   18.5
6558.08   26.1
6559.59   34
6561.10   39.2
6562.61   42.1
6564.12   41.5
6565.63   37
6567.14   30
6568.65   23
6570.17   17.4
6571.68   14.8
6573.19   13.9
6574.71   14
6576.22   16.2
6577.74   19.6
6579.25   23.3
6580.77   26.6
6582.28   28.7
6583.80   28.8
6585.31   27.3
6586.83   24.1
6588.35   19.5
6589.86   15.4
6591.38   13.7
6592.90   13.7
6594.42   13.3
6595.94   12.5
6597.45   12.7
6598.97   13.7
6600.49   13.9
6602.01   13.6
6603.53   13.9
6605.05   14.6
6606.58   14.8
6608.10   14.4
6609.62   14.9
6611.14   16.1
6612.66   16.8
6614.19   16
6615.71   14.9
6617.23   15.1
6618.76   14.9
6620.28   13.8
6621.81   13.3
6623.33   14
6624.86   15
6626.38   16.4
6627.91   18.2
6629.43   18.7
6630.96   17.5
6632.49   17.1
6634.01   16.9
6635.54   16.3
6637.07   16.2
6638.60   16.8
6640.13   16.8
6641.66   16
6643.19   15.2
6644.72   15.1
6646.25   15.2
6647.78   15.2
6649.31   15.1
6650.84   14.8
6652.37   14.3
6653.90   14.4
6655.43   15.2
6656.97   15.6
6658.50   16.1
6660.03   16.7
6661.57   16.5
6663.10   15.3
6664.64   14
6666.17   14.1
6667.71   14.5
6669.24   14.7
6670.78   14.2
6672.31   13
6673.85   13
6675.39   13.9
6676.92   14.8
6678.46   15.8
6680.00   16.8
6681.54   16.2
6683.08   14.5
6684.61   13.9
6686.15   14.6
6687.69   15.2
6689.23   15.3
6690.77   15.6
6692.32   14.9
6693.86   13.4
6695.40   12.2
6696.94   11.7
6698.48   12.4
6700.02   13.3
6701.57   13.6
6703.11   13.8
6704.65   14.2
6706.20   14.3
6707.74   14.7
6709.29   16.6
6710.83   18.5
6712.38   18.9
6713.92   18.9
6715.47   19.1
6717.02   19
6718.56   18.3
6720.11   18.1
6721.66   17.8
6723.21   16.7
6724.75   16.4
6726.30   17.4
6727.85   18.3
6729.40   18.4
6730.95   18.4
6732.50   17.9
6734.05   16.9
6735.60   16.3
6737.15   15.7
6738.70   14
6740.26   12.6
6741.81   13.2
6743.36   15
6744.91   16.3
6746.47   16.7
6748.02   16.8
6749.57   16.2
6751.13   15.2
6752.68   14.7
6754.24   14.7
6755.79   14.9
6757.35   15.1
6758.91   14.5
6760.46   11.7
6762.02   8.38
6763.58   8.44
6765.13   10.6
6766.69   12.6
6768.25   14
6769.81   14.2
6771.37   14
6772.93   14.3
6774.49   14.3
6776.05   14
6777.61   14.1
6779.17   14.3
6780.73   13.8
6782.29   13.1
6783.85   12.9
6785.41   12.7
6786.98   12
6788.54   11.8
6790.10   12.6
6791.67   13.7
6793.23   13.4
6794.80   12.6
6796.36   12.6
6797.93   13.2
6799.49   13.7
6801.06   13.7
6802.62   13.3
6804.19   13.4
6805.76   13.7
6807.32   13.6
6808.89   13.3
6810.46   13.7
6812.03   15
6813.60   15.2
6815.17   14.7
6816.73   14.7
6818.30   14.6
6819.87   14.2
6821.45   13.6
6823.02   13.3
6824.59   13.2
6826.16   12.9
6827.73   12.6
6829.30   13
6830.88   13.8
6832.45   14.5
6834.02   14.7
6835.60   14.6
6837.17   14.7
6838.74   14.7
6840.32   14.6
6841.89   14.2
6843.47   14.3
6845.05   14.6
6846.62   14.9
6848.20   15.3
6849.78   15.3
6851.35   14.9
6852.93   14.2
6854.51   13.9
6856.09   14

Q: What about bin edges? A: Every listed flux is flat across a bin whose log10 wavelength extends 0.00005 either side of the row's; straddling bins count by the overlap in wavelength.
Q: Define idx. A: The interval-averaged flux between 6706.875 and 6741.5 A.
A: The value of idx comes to 17.2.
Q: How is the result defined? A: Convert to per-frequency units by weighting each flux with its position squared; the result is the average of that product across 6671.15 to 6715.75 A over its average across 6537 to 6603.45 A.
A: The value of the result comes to 0.8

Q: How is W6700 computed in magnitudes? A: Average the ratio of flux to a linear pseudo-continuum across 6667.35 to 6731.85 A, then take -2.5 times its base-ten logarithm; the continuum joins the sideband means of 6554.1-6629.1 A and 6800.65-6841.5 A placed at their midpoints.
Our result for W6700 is 0.08 mag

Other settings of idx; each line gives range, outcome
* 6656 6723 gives 15.3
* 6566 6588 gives 22.2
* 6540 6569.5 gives 23.3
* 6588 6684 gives 15.1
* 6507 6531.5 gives 13.5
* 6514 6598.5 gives 18.8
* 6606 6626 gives 15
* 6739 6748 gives 14.9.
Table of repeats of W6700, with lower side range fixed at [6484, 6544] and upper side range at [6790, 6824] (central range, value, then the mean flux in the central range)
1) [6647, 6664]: -0.108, 15.4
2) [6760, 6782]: 0.081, 12.8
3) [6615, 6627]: -0.053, 14.7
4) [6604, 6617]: -0.096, 15.3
